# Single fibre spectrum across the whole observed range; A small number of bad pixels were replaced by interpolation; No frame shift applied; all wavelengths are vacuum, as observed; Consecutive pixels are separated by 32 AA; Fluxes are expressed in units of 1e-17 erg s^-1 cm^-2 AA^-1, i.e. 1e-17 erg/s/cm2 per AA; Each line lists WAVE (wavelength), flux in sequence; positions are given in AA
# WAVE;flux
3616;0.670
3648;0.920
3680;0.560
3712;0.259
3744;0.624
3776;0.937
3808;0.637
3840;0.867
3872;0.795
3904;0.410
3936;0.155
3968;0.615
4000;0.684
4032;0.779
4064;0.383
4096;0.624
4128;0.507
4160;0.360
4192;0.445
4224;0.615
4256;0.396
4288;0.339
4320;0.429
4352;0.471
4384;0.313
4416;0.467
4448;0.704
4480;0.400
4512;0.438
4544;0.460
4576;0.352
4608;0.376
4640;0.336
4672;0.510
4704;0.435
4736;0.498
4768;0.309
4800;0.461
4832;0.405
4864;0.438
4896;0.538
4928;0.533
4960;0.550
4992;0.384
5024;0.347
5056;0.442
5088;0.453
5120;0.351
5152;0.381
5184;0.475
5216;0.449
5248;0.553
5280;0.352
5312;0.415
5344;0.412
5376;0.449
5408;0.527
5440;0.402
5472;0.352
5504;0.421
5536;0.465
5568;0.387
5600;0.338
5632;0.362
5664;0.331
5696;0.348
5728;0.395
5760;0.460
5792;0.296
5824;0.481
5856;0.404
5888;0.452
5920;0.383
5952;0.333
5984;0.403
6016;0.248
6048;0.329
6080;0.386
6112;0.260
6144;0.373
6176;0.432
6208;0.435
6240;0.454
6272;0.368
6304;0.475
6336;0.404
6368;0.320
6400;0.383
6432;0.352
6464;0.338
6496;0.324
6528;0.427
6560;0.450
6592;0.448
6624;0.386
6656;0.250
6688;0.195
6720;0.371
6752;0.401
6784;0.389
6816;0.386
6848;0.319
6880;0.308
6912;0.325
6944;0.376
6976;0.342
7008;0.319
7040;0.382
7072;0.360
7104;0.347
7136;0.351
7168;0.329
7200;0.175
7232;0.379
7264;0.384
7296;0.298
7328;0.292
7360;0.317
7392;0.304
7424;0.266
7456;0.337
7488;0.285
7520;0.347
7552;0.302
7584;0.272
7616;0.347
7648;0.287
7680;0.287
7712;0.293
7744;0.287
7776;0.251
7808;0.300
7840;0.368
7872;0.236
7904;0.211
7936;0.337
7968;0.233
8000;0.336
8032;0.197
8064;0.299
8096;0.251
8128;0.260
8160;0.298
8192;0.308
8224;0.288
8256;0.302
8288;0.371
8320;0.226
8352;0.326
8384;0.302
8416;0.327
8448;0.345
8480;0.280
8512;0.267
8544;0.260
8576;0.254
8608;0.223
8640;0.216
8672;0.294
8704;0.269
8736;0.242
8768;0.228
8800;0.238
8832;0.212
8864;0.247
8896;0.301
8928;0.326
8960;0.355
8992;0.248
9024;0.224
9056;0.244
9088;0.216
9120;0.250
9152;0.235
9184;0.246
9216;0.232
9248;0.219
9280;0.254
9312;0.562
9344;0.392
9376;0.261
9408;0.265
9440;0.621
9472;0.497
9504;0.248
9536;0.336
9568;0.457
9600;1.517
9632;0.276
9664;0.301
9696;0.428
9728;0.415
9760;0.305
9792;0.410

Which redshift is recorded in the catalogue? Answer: 1.574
